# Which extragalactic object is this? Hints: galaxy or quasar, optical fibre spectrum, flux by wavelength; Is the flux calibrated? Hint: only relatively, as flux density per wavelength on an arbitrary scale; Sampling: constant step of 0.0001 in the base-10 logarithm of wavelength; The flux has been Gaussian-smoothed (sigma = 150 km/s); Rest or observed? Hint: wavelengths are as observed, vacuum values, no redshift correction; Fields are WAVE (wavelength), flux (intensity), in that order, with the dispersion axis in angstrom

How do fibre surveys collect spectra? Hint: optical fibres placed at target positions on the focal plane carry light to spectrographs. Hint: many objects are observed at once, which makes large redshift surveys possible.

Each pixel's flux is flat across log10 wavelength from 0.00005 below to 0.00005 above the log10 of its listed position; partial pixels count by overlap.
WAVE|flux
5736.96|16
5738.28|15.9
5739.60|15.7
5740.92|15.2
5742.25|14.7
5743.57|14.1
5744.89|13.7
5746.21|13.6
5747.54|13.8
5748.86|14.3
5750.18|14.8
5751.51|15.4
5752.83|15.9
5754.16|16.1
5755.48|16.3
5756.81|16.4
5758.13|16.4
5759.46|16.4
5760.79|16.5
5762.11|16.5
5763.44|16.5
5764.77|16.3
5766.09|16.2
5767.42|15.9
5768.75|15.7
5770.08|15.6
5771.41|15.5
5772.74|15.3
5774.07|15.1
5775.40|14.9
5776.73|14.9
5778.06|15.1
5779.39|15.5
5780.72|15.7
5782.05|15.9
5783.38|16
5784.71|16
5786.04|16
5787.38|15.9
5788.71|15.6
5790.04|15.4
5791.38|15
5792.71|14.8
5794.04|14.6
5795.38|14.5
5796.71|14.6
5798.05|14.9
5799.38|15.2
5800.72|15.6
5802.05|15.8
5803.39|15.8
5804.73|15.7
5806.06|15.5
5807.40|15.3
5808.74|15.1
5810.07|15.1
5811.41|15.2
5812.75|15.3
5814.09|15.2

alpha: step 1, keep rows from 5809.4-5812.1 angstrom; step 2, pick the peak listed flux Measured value 15.2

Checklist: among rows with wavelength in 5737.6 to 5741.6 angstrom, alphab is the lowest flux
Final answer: 15.2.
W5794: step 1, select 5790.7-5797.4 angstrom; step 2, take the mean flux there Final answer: 14.7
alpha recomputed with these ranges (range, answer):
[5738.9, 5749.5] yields 15.7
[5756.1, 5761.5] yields 16.5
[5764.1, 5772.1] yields 16.3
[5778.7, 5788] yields 16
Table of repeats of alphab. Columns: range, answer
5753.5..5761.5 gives 16.1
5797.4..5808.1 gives 14.9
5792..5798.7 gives 14.5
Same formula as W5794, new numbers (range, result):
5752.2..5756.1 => 16.1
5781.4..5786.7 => 16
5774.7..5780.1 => 15.1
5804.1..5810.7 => 15.4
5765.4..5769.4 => 16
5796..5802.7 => 15.2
